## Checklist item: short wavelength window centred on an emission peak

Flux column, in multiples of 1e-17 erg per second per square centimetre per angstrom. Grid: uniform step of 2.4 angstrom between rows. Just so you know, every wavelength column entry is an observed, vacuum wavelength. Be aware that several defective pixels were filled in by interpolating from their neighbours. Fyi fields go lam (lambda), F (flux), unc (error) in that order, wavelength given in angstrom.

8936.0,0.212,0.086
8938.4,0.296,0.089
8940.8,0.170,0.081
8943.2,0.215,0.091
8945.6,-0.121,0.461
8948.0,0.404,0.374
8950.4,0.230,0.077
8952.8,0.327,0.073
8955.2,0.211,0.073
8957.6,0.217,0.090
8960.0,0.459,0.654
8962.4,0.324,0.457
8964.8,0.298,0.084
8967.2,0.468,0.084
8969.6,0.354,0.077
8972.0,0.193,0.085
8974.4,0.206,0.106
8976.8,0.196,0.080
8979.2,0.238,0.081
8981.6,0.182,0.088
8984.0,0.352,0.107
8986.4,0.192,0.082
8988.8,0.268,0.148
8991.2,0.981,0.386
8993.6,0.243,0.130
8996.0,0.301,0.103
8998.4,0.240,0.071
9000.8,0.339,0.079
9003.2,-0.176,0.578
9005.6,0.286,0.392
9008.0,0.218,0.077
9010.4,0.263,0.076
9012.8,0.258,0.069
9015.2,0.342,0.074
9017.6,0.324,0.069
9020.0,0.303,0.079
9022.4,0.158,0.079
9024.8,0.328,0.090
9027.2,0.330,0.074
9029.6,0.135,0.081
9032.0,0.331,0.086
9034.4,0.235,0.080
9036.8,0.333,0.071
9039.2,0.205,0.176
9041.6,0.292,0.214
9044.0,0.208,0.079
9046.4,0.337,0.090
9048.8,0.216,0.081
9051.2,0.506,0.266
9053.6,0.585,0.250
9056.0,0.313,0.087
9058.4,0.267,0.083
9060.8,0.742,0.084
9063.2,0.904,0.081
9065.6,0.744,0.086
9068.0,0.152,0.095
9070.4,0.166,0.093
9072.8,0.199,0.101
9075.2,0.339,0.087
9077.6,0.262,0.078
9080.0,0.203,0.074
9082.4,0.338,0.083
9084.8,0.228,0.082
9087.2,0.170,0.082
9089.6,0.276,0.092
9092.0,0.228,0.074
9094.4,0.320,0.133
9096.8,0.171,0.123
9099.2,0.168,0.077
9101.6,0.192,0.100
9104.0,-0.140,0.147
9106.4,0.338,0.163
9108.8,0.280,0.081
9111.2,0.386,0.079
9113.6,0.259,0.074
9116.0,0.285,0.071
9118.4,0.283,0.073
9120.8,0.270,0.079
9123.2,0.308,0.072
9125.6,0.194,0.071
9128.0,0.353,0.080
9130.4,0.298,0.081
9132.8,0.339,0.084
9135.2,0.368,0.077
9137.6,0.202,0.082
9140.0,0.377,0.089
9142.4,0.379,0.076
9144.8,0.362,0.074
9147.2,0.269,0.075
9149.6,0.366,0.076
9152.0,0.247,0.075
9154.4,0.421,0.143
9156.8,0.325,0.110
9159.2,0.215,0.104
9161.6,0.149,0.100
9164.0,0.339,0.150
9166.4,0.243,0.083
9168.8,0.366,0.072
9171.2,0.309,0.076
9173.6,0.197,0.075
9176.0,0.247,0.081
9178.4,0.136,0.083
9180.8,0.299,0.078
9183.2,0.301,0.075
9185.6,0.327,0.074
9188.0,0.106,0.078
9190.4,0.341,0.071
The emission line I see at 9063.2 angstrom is H-gamma 4340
